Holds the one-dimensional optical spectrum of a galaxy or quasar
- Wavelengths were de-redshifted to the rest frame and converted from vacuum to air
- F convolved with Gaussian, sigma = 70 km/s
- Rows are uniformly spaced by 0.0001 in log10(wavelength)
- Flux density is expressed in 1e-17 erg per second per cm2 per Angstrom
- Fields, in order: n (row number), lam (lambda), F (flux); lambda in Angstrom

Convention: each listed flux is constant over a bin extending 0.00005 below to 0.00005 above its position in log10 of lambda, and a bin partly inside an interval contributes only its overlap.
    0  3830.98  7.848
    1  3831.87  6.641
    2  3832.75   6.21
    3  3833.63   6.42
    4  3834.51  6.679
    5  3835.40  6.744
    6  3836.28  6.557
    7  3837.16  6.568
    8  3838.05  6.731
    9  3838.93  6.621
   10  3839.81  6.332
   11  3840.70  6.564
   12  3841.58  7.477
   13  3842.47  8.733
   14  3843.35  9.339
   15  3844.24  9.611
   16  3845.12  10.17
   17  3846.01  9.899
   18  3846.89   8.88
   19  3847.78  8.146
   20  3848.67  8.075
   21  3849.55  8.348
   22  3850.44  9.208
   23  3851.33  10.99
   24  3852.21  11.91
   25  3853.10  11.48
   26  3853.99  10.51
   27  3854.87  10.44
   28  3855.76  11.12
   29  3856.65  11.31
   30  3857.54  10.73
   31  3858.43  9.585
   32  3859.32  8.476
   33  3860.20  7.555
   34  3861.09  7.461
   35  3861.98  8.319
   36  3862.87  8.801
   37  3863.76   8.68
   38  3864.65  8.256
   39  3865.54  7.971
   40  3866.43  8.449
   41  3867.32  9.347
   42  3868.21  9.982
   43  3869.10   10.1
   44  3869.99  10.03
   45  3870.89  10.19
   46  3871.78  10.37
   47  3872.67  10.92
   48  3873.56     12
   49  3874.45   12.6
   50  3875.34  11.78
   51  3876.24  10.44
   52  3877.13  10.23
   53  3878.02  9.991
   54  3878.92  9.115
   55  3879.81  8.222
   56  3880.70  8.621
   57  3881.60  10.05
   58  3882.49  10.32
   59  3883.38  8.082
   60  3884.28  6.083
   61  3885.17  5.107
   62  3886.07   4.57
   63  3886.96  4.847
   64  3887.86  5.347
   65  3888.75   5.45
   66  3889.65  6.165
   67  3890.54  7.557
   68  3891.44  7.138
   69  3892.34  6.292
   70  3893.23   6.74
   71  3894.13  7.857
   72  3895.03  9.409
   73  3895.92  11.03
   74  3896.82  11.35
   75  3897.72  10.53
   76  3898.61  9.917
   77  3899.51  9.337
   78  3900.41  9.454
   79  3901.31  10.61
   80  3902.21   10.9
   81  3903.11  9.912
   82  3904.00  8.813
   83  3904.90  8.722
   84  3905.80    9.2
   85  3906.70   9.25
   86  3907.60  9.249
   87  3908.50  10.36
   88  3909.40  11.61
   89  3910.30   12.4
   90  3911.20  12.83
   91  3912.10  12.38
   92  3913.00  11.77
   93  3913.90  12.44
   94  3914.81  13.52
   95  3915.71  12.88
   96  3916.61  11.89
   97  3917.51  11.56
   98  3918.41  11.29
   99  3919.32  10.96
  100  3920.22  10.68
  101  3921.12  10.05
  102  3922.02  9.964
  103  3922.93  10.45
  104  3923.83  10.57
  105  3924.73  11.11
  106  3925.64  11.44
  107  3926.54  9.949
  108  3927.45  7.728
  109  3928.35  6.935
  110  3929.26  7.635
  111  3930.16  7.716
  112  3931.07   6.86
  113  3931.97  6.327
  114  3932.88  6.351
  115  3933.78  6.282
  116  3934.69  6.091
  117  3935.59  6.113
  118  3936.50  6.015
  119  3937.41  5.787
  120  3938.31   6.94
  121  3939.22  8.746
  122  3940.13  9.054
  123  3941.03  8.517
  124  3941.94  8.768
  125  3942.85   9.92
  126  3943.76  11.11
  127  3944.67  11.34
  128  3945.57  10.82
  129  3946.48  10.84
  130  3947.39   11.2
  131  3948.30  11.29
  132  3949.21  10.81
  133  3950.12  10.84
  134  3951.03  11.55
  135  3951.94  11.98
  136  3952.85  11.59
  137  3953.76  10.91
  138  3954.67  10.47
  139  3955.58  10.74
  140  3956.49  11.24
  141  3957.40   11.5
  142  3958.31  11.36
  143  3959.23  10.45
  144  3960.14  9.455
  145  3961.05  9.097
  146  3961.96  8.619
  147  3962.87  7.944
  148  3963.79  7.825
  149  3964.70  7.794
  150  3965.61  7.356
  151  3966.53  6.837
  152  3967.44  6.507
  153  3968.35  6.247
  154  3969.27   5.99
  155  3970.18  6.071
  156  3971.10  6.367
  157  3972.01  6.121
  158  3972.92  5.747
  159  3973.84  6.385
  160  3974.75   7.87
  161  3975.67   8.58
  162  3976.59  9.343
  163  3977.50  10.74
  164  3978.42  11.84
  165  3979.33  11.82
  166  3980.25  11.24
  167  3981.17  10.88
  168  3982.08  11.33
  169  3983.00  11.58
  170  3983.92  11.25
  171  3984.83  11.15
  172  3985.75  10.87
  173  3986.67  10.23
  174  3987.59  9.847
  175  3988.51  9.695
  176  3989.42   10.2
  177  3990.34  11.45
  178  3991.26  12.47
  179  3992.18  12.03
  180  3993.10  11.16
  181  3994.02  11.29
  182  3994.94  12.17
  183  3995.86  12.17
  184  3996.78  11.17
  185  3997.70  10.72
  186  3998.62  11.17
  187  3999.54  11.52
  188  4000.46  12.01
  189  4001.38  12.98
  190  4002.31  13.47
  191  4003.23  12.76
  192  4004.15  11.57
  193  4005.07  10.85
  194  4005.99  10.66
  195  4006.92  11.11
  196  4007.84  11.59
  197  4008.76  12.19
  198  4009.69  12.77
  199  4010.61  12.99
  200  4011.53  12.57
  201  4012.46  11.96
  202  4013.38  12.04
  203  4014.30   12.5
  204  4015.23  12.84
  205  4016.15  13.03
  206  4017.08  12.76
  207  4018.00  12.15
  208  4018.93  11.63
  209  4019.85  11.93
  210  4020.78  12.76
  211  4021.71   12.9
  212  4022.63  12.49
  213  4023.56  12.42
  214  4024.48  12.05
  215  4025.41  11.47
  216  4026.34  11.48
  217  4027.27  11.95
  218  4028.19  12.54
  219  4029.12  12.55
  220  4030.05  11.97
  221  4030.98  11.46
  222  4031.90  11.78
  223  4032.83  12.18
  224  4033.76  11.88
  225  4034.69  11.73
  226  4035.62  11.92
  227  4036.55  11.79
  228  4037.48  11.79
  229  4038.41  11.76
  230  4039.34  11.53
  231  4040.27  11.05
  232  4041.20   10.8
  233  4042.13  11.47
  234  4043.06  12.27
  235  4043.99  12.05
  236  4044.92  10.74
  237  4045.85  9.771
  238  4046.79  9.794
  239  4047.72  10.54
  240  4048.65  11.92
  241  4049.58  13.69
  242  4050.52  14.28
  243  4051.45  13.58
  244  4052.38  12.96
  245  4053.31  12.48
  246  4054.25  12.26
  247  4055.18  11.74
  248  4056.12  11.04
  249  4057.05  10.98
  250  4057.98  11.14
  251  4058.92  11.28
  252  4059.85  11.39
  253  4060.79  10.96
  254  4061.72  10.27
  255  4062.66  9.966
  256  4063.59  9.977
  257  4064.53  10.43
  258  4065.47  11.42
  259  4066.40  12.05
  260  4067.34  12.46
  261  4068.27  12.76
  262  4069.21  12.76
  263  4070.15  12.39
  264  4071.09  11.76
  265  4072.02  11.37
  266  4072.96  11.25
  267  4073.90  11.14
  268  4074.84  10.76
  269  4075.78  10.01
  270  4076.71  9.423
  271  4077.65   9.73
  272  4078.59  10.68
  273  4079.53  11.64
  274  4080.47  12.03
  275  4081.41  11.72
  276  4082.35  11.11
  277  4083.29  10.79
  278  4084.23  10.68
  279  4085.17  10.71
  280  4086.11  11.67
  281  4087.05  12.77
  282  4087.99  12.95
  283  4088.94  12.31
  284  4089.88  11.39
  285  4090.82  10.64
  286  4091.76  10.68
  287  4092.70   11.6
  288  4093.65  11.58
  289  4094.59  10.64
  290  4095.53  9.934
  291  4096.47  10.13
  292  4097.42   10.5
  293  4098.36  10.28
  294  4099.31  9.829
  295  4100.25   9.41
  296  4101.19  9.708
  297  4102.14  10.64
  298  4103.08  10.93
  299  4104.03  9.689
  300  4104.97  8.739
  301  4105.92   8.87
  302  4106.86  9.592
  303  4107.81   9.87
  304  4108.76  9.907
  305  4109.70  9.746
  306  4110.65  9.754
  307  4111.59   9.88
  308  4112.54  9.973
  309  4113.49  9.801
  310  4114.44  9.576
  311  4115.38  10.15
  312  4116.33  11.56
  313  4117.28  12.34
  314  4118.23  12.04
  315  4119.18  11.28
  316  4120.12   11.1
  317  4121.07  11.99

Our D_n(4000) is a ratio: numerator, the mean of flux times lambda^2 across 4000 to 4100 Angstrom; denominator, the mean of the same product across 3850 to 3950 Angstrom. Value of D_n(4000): 1.33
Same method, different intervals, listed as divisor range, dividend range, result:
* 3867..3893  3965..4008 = 1.24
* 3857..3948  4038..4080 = 1.33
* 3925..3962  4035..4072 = 1.32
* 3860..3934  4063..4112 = 1.27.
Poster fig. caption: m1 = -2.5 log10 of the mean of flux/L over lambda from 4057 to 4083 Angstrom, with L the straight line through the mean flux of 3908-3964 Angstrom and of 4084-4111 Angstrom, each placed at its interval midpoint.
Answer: -0.08 mag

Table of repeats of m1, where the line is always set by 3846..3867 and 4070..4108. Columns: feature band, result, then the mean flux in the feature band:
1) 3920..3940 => 0.20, 8.15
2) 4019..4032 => -0.17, 12.1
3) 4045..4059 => -0.12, 11.8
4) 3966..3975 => 0.49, 6.39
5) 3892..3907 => 0.02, 9.4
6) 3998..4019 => -0.18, 12.1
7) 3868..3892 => 0.10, 8.69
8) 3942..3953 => -0.11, 11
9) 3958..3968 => 0.19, 8.41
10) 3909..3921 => -0.23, 12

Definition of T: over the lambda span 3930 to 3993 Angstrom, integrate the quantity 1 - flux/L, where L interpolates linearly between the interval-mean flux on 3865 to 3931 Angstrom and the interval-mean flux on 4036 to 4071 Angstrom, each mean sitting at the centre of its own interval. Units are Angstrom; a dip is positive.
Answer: 6.9 Angstrom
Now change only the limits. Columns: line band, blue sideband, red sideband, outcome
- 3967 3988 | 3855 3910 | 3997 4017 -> 4.3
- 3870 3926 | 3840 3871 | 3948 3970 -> -2.3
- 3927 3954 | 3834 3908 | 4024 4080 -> 2.9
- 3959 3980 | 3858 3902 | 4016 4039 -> 5.3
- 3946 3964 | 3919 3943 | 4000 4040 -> -2.2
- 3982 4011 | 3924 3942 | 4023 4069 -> -4.5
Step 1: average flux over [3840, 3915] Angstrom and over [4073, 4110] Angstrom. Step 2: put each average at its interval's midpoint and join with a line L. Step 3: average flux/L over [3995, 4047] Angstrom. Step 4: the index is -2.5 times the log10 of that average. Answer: -0.17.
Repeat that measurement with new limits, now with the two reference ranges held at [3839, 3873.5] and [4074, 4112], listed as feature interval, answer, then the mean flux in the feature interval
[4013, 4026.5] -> -0.206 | 12.3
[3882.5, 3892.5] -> 0.455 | 6.24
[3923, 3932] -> 0.103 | 8.81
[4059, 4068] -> -0.064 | 11.1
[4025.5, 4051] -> -0.142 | 11.7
